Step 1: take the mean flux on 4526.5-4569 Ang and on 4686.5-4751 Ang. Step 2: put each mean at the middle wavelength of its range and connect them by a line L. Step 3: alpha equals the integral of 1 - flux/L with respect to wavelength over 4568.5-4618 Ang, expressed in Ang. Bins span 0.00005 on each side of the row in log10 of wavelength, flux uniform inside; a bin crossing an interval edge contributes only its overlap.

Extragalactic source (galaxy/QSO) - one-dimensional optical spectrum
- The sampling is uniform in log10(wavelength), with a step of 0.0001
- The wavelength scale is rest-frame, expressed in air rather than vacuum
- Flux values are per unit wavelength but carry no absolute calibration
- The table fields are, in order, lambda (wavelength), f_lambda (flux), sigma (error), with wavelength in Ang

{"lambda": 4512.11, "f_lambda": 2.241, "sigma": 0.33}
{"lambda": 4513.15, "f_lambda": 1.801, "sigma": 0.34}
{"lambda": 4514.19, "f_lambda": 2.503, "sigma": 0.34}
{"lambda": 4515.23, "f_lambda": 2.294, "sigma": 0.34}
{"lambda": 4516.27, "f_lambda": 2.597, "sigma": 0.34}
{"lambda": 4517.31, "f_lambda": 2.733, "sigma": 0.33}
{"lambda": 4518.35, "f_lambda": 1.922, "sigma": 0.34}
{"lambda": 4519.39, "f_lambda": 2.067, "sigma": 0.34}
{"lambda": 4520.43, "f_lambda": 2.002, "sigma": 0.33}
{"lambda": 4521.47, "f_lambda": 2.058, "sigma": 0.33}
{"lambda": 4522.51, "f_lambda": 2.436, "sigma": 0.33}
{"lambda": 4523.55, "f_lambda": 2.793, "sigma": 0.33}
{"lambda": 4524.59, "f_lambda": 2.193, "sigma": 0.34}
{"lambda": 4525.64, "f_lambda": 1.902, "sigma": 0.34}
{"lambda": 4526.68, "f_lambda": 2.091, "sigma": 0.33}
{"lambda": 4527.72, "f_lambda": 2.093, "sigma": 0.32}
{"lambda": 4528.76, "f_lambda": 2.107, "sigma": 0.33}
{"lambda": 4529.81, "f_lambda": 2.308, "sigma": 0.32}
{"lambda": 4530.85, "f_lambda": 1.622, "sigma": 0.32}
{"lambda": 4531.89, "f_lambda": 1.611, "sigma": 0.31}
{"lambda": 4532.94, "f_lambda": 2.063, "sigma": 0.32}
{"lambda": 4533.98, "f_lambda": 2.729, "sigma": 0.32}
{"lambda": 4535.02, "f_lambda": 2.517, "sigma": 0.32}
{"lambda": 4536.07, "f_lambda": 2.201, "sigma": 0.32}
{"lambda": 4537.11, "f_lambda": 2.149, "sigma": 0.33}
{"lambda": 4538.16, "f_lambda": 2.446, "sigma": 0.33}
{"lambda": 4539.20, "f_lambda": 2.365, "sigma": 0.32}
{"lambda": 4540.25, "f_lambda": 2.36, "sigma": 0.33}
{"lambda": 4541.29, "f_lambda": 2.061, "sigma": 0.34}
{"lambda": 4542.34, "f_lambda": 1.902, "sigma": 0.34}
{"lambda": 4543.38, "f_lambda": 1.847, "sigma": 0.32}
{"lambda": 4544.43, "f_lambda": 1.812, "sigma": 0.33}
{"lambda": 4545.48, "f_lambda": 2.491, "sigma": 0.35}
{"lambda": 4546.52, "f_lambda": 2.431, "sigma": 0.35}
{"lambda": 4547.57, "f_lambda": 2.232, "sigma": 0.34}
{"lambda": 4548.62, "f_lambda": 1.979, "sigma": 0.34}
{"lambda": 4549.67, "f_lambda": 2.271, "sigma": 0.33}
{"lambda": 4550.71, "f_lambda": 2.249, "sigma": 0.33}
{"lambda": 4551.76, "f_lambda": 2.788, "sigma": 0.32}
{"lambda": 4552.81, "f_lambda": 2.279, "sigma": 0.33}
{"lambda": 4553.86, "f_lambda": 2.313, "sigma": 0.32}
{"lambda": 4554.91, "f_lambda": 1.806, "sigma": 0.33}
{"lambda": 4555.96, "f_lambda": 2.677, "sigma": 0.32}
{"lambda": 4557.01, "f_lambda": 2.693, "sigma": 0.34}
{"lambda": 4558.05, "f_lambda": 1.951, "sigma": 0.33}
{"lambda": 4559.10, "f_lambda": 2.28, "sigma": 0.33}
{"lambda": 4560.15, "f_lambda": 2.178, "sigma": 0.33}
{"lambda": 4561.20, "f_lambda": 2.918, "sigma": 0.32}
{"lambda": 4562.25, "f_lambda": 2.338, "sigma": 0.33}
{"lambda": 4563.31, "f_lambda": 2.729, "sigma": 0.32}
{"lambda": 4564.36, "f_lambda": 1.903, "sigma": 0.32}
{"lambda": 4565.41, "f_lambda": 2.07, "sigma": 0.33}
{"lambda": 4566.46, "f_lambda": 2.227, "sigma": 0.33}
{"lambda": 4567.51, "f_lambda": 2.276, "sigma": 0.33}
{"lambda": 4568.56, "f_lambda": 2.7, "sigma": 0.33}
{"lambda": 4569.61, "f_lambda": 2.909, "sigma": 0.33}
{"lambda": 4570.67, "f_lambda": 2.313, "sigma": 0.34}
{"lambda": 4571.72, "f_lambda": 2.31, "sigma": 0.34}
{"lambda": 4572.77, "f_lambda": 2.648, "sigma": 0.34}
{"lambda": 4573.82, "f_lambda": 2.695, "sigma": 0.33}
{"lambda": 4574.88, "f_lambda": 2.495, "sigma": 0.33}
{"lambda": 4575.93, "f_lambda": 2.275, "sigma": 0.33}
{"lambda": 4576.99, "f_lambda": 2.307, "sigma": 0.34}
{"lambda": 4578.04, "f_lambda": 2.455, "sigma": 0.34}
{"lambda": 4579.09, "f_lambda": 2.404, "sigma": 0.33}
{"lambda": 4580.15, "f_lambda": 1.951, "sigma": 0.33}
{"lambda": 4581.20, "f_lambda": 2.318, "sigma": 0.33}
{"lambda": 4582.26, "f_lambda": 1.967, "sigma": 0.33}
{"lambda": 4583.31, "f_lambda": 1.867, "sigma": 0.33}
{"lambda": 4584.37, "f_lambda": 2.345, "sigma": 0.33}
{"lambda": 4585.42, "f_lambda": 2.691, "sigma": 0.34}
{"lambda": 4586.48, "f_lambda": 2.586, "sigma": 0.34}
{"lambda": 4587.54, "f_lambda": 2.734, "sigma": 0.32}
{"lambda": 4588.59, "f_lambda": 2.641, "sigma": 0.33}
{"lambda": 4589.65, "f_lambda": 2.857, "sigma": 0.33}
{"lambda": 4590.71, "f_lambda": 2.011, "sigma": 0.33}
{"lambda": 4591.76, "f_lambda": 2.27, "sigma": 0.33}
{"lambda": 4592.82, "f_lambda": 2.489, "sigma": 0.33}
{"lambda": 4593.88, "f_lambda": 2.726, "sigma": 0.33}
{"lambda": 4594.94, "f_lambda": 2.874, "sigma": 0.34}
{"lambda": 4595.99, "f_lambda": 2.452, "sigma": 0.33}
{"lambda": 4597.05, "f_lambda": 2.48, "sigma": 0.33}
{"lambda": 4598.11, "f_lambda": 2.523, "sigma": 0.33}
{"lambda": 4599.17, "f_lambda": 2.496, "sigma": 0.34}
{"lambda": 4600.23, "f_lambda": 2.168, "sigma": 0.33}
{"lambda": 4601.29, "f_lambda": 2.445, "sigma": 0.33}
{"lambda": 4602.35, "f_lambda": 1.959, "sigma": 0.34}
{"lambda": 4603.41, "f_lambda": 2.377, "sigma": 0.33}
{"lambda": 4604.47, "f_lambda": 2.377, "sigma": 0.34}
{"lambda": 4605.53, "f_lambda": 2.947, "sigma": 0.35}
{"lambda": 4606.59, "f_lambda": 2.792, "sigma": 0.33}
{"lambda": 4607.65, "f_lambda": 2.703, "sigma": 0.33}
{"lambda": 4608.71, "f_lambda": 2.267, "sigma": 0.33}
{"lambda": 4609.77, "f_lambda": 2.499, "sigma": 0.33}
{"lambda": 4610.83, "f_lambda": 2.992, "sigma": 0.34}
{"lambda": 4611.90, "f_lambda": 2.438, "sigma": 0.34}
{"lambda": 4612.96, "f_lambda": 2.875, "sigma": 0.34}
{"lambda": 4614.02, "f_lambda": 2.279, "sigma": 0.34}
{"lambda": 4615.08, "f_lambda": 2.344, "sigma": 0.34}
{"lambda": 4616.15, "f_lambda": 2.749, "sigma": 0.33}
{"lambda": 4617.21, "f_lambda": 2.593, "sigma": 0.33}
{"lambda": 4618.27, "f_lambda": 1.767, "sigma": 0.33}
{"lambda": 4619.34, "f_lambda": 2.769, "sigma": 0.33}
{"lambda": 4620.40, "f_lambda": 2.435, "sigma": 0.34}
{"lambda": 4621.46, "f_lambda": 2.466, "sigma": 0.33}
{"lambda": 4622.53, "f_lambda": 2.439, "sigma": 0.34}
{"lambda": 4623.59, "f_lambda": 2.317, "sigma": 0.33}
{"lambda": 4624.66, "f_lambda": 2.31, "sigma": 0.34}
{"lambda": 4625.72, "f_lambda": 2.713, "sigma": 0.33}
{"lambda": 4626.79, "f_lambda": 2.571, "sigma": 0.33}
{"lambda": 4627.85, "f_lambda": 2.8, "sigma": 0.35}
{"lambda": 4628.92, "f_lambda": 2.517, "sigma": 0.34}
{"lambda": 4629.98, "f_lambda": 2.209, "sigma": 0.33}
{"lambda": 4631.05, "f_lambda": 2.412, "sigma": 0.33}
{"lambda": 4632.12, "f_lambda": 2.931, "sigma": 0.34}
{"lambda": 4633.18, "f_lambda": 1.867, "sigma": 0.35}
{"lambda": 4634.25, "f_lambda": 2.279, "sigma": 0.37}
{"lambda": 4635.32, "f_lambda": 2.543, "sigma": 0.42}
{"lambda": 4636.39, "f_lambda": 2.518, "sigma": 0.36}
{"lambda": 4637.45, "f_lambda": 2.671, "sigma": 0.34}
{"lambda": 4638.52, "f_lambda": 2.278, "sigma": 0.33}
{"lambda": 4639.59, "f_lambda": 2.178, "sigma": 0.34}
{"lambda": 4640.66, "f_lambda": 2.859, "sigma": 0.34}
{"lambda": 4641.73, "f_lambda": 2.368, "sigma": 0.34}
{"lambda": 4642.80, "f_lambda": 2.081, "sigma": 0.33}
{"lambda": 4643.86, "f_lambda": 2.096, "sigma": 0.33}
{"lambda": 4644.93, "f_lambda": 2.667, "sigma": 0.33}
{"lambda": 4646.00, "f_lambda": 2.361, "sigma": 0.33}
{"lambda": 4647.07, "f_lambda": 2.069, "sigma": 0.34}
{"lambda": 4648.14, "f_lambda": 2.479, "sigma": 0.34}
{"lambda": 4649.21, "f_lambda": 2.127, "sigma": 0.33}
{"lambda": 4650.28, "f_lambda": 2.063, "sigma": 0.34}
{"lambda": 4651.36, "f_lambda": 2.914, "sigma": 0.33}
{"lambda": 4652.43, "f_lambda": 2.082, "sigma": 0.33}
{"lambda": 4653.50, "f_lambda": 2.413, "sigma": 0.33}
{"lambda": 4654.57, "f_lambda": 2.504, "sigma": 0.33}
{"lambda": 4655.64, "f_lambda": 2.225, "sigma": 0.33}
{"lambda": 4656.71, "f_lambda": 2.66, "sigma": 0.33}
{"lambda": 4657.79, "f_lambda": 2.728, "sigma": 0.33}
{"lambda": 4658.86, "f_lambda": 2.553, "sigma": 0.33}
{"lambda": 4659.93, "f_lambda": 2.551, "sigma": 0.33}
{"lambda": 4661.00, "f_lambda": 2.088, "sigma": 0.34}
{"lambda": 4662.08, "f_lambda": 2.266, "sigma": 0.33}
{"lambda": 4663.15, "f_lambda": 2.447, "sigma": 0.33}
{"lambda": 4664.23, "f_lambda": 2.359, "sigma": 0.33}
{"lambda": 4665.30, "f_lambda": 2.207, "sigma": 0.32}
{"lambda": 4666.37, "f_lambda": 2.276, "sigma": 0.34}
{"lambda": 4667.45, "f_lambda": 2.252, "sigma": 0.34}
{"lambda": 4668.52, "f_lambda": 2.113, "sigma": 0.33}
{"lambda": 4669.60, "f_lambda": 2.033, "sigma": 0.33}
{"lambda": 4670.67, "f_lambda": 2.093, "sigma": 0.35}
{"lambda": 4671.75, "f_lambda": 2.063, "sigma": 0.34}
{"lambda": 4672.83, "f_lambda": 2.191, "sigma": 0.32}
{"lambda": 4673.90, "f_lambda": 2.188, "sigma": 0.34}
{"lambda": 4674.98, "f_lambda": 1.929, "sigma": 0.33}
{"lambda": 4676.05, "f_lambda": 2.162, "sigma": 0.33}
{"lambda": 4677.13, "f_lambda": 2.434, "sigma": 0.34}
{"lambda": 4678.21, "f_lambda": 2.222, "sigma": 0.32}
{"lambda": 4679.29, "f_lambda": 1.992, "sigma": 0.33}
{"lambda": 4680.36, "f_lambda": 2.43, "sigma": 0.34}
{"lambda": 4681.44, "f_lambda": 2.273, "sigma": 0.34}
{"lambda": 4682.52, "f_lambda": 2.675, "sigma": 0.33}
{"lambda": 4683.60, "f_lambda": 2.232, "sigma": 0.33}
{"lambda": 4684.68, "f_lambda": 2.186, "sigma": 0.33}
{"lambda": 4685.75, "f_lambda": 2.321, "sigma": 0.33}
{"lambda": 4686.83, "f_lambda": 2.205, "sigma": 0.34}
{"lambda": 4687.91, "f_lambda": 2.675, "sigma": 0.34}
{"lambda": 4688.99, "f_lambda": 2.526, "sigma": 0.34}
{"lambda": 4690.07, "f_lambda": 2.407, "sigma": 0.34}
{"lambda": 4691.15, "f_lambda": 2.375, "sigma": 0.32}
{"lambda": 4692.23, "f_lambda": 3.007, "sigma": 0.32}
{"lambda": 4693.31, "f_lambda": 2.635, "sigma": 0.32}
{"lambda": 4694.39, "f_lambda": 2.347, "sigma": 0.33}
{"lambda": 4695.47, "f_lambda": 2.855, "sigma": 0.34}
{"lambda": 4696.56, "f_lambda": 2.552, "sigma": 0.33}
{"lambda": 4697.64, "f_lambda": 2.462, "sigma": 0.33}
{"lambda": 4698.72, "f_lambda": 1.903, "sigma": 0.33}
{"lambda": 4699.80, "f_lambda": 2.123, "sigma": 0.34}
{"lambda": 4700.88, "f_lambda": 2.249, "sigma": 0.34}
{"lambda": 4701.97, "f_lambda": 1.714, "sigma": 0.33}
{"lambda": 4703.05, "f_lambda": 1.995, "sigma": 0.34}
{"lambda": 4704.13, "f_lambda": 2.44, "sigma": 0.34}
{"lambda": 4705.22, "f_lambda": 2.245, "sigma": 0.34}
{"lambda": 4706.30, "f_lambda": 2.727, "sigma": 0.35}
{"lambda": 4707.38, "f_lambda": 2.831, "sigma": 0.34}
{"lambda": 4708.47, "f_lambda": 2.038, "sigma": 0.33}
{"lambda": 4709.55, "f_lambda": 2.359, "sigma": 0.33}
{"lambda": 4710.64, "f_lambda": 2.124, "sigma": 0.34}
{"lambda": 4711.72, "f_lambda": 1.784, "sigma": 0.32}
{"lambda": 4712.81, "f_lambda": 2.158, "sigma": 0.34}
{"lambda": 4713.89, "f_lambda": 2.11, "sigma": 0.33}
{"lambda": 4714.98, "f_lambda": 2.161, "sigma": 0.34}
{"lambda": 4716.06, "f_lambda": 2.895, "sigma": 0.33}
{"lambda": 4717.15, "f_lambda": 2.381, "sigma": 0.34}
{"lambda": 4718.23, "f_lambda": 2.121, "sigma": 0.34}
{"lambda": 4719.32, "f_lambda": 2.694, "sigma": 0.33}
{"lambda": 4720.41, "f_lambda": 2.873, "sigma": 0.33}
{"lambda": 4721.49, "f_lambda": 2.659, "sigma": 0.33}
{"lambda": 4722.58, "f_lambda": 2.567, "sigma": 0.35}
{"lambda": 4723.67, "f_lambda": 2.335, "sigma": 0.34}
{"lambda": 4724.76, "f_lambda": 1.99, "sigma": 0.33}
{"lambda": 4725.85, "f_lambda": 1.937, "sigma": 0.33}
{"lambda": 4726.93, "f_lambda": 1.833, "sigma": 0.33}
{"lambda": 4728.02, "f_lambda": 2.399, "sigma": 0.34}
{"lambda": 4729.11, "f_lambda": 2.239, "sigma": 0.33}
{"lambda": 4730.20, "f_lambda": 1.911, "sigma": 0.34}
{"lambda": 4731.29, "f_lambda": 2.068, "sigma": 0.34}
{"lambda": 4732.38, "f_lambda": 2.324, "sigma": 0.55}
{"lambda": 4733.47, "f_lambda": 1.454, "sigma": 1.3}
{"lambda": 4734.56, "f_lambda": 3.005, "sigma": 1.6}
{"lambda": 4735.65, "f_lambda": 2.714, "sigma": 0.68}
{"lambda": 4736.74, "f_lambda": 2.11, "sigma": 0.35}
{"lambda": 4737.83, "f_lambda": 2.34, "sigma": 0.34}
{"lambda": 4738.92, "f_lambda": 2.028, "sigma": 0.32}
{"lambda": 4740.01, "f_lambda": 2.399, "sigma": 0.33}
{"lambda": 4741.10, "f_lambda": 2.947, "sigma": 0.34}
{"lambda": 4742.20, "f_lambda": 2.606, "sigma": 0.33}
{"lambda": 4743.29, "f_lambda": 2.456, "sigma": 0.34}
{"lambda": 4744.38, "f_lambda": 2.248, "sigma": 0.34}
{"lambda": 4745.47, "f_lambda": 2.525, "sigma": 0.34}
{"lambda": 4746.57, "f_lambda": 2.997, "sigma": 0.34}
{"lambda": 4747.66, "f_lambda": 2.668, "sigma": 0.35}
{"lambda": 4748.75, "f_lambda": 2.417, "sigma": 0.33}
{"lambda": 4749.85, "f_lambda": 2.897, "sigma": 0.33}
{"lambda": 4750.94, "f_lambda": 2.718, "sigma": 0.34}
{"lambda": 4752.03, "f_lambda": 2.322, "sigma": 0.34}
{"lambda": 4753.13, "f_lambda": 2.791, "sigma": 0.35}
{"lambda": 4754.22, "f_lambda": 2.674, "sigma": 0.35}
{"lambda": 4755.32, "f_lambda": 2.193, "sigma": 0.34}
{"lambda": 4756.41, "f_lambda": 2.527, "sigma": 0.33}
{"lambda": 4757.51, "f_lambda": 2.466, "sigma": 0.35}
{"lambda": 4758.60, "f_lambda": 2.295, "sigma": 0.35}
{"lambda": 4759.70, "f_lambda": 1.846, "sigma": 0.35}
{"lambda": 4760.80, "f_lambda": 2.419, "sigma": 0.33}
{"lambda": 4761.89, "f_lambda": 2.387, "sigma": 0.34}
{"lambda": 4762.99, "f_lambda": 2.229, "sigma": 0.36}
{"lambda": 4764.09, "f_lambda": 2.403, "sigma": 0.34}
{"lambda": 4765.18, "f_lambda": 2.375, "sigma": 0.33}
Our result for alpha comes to -4.2 Ang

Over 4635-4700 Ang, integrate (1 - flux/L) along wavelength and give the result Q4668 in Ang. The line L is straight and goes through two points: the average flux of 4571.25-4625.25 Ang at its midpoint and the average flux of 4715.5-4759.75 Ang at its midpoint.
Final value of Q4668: 2.2 Ang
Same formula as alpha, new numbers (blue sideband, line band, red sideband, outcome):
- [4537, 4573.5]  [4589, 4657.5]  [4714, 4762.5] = -3.1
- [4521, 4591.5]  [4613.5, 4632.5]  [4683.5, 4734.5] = -1.4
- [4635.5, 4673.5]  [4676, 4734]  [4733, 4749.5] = 2.5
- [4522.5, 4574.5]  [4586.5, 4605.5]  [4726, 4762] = -1.4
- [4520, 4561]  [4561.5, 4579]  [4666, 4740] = -1.5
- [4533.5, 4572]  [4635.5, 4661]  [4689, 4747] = -0.8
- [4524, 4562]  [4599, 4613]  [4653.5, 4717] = -1.5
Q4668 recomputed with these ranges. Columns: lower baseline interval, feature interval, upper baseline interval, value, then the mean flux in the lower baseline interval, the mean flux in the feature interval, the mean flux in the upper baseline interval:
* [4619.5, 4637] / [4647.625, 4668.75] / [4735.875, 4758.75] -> 0.9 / 2.47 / 2.37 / 2.51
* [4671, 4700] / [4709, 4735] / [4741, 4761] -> 1.9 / 2.35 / 2.26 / 2.52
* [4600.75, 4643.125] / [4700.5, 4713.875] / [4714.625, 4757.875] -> 1.2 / 2.47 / 2.22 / 2.42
